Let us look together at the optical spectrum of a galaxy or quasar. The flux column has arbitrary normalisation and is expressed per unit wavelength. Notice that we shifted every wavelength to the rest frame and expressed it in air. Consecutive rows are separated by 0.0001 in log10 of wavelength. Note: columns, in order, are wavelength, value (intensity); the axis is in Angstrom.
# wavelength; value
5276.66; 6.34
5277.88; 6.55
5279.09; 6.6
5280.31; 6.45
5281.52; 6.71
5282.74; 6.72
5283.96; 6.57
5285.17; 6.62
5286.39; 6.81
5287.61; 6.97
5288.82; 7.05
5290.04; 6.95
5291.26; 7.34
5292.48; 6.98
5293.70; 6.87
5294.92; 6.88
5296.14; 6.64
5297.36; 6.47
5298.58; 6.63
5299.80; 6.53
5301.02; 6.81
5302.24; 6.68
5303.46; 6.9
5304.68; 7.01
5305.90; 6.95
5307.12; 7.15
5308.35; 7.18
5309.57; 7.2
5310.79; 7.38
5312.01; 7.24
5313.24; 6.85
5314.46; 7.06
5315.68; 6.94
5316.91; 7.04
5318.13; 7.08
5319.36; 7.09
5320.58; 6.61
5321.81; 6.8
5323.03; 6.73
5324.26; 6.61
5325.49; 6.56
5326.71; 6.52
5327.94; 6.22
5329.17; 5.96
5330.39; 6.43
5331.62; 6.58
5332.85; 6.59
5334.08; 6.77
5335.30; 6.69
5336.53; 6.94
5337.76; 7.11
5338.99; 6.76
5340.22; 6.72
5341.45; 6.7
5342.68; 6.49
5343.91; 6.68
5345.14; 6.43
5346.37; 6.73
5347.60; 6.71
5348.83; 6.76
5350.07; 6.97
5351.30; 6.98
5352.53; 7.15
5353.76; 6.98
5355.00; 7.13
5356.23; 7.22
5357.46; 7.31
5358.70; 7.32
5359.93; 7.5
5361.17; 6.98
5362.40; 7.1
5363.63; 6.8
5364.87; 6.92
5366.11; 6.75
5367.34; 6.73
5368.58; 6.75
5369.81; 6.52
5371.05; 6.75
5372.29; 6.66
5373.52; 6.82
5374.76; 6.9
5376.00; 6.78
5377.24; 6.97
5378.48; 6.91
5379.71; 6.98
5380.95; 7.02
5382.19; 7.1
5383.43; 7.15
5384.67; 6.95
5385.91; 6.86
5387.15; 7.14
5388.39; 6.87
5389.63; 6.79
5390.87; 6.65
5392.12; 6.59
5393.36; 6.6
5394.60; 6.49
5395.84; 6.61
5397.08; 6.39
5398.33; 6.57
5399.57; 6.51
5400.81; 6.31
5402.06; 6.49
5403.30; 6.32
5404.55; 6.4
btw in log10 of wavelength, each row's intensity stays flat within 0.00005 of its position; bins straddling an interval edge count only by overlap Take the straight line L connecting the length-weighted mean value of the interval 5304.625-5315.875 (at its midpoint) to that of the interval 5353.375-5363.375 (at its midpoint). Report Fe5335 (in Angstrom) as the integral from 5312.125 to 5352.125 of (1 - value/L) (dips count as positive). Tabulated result 2.3 Angstrom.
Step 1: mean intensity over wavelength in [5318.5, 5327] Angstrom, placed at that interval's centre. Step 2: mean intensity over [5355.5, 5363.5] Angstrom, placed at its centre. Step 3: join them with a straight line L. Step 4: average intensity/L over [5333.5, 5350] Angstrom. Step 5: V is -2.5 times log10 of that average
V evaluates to 0.04 mag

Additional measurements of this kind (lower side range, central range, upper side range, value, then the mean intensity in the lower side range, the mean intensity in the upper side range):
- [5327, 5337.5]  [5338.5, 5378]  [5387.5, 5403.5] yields -0.05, 6.54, 6.57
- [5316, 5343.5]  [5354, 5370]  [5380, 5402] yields -0.05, 6.68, 6.74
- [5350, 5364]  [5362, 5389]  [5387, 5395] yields 0.00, 7.14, 6.71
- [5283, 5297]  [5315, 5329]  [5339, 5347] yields 0.00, 6.87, 6.64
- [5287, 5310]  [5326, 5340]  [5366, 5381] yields 0.04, 6.9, 6.81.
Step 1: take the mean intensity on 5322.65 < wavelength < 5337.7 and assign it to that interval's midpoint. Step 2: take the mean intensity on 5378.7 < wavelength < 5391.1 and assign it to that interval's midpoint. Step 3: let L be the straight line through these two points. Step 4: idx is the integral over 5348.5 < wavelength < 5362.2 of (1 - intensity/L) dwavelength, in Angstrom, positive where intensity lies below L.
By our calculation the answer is -0.8 Angstrom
